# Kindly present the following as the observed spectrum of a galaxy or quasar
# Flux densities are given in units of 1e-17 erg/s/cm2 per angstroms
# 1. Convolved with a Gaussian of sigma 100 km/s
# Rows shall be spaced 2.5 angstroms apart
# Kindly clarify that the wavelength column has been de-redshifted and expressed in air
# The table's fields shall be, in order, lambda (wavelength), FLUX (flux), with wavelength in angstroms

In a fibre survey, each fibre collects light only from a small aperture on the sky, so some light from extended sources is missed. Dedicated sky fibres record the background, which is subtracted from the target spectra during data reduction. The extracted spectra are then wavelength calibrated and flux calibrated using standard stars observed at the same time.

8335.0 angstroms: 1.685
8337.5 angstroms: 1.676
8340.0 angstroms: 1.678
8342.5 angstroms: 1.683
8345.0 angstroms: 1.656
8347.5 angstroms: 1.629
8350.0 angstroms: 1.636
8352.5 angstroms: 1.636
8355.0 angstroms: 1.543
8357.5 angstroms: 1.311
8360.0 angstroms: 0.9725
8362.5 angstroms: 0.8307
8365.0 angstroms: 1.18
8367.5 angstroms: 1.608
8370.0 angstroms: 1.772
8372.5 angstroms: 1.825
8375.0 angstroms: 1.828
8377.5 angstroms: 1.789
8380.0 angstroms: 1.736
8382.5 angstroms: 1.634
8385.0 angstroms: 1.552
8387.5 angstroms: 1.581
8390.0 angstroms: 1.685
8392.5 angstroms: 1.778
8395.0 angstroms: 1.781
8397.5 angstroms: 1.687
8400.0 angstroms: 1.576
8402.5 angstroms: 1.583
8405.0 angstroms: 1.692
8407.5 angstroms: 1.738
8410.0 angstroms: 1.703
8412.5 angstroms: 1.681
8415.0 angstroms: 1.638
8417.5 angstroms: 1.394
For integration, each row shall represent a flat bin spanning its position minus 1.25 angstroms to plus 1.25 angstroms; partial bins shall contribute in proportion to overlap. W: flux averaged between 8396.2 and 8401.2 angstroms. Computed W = 1.63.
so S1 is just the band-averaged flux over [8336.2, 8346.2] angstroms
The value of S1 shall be 1.67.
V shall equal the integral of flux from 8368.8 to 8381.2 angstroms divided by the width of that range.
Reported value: 1.79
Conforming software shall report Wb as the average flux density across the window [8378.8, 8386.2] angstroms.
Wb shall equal 1.64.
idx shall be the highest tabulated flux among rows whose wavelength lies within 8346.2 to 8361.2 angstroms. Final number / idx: 1.636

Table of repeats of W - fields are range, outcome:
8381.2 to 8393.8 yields 1.65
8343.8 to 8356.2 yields 1.62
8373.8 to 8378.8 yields 1.81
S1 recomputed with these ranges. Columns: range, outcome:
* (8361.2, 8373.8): 1.44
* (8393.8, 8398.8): 1.73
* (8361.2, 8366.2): 1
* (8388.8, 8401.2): 1.7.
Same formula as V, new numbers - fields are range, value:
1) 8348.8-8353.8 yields 1.64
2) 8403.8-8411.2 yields 1.71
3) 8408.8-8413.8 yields 1.69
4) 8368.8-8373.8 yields 1.8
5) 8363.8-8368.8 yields 1.4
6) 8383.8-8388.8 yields 1.57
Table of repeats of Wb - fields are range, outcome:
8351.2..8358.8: 1.49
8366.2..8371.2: 1.68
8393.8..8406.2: 1.66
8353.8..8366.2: 1.17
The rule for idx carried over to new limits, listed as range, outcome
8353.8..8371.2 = 1.772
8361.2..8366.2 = 1.18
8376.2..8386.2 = 1.789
